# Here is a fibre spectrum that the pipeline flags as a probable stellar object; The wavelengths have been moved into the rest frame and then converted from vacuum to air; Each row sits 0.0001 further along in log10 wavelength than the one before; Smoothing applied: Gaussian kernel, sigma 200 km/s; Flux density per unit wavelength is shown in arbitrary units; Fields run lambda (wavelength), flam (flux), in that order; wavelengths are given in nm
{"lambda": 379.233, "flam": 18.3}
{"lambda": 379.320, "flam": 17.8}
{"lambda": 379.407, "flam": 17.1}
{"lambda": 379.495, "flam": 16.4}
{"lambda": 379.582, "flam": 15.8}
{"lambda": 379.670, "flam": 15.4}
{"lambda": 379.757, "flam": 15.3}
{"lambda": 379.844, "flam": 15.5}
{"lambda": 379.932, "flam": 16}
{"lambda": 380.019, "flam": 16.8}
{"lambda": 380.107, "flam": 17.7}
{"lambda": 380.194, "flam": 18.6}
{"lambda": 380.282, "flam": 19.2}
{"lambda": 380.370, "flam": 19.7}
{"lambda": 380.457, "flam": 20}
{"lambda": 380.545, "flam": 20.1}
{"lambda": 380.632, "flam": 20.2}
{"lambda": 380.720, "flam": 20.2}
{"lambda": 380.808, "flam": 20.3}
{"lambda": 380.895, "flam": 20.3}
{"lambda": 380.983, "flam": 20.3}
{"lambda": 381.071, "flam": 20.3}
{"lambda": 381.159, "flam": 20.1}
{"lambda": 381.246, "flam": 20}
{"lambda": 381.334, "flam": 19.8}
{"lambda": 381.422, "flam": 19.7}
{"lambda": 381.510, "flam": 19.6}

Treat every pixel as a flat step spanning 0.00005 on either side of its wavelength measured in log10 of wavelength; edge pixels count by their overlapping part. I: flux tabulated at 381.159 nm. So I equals 20.1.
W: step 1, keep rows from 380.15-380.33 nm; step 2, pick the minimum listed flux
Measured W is 18.6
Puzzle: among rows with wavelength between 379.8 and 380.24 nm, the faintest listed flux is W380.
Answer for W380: 15.5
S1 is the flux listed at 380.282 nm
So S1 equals 19.2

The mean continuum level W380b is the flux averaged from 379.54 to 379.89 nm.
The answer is 15.5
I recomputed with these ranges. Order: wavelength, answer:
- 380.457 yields 20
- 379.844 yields 15.5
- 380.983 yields 20.3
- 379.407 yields 17.1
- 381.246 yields 20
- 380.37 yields 19.7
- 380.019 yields 16.8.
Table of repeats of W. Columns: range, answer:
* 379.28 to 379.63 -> 15.8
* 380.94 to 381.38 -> 19.8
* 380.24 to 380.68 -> 19.2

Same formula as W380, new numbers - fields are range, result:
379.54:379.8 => 15.3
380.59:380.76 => 20.2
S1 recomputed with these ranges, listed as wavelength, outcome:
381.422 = 19.7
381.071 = 20.3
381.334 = 19.8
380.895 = 20.3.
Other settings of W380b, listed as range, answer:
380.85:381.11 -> 20.3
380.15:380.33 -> 18.9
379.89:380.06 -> 16.4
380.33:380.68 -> 20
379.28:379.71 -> 16.5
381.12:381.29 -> 20.1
